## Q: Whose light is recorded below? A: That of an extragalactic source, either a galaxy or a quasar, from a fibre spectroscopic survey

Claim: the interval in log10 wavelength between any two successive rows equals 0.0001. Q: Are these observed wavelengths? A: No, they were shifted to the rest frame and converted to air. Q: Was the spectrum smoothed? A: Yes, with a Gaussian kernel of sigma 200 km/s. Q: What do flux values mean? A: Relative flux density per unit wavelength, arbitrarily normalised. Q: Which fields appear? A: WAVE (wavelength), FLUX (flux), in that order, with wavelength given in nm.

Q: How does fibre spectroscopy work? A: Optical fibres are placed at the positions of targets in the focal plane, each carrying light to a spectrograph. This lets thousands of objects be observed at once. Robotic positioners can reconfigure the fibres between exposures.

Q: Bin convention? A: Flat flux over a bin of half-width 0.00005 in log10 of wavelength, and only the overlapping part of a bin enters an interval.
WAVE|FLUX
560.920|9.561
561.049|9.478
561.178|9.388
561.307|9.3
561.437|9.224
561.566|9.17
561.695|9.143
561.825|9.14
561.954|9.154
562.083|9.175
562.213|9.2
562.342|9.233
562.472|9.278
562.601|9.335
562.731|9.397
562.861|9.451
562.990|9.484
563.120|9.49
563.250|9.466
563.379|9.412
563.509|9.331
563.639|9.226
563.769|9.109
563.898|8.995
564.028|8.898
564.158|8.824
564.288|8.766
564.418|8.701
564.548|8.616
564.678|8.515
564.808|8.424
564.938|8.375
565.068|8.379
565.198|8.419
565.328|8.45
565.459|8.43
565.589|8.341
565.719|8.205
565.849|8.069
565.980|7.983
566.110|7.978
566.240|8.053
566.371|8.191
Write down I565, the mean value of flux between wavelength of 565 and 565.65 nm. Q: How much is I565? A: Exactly 8.4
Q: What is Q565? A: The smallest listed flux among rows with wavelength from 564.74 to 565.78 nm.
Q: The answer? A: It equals 8.205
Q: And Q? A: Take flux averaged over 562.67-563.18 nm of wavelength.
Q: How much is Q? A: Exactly 9.45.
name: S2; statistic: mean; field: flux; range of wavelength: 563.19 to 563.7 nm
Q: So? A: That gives 9.36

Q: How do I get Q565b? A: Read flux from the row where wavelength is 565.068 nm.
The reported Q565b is 8.379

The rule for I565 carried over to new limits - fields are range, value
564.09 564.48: 8.76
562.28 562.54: 9.26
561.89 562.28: 9.18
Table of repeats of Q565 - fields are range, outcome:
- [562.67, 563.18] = 9.397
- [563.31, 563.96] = 8.995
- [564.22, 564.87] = 8.424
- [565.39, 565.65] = 8.341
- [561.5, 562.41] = 9.14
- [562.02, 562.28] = 9.175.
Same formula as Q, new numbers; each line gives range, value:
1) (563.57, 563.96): 9.12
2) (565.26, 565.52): 8.42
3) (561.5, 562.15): 9.16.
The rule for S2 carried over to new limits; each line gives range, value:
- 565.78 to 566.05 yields 8.03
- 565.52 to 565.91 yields 8.22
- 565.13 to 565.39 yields 8.44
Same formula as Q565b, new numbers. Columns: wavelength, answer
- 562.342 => 9.233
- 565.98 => 7.983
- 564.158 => 8.824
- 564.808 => 8.424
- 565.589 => 8.341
